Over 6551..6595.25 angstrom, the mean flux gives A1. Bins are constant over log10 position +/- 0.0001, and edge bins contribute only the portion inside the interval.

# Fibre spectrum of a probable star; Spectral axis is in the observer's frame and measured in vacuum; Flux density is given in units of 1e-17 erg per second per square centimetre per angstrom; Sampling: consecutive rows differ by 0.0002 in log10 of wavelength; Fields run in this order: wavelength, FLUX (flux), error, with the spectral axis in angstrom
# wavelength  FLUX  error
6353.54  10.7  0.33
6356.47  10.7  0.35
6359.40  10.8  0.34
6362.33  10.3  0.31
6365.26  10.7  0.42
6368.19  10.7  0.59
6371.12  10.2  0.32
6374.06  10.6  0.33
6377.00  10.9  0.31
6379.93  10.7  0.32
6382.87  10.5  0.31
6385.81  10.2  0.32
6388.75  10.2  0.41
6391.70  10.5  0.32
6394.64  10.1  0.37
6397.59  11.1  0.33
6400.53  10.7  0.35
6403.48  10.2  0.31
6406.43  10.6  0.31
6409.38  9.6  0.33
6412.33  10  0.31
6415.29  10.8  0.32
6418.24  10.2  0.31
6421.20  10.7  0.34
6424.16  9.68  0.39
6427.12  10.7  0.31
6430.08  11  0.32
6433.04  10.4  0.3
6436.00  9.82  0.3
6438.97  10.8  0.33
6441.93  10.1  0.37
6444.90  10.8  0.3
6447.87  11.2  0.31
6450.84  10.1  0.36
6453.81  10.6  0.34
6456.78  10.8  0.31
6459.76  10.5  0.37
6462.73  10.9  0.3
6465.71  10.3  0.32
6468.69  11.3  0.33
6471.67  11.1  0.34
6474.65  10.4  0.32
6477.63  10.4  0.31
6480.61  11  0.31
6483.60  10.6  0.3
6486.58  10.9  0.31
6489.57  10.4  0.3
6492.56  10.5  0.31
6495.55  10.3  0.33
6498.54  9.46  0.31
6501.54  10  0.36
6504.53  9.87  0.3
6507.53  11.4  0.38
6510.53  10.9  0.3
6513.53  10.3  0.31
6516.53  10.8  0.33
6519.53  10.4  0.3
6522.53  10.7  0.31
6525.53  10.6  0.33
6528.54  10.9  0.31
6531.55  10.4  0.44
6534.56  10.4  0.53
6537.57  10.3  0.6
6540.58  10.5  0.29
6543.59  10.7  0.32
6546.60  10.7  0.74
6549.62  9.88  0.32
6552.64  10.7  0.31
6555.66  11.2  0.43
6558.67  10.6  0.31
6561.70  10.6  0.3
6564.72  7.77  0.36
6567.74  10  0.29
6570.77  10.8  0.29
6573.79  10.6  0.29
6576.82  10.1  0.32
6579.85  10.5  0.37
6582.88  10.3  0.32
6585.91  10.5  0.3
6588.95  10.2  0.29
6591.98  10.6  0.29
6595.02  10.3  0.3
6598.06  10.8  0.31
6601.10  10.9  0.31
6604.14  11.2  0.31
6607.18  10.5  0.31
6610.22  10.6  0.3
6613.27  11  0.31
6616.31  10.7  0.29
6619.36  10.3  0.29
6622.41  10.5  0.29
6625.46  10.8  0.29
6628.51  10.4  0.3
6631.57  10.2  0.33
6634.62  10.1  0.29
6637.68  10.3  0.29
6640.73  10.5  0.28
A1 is 10.3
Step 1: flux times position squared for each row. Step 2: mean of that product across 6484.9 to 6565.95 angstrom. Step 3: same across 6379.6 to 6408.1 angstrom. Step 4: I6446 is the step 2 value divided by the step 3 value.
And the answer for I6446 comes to 1.04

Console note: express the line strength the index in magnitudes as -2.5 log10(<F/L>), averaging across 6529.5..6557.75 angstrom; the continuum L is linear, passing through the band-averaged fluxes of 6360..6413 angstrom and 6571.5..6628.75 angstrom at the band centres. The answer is 0.000 mag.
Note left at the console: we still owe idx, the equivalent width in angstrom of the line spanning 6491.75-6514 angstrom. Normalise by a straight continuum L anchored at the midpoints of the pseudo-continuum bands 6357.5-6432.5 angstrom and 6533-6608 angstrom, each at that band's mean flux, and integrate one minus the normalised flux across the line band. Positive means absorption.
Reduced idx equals 0.22 angstrom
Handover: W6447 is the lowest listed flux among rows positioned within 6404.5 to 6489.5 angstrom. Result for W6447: 9.6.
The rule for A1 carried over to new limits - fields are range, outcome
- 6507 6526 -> 10.7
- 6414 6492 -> 10.6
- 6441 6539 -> 10.6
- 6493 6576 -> 10.4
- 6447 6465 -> 10.6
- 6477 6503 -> 10.4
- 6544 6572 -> 10.3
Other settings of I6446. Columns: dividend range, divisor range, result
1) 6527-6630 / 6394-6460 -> 1.05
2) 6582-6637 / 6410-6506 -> 1.05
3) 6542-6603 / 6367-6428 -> 1.05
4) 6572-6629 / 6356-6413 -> 1.08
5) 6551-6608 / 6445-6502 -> 1.02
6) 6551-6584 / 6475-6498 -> 1.00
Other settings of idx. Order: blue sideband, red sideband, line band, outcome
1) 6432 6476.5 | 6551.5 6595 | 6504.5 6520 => -0.3 angstrom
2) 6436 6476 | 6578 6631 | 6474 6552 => 1.0 angstrom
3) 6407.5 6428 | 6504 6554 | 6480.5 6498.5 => -0.1 angstrom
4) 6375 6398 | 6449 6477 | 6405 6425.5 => 0.6 angstrom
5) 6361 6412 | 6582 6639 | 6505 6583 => 0.4 angstrom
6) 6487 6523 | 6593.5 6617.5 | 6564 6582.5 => 1.0 angstrom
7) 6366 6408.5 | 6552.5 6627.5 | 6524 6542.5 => -0.1 angstrom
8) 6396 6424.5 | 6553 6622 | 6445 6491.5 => -1.3 angstrom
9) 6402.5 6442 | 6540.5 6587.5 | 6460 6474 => -0.7 angstrom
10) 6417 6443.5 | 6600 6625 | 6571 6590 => 0.5 angstrom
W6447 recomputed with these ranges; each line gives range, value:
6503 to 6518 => 9.87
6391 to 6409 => 10.1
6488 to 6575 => 7.77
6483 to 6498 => 10.3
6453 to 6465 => 10.5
